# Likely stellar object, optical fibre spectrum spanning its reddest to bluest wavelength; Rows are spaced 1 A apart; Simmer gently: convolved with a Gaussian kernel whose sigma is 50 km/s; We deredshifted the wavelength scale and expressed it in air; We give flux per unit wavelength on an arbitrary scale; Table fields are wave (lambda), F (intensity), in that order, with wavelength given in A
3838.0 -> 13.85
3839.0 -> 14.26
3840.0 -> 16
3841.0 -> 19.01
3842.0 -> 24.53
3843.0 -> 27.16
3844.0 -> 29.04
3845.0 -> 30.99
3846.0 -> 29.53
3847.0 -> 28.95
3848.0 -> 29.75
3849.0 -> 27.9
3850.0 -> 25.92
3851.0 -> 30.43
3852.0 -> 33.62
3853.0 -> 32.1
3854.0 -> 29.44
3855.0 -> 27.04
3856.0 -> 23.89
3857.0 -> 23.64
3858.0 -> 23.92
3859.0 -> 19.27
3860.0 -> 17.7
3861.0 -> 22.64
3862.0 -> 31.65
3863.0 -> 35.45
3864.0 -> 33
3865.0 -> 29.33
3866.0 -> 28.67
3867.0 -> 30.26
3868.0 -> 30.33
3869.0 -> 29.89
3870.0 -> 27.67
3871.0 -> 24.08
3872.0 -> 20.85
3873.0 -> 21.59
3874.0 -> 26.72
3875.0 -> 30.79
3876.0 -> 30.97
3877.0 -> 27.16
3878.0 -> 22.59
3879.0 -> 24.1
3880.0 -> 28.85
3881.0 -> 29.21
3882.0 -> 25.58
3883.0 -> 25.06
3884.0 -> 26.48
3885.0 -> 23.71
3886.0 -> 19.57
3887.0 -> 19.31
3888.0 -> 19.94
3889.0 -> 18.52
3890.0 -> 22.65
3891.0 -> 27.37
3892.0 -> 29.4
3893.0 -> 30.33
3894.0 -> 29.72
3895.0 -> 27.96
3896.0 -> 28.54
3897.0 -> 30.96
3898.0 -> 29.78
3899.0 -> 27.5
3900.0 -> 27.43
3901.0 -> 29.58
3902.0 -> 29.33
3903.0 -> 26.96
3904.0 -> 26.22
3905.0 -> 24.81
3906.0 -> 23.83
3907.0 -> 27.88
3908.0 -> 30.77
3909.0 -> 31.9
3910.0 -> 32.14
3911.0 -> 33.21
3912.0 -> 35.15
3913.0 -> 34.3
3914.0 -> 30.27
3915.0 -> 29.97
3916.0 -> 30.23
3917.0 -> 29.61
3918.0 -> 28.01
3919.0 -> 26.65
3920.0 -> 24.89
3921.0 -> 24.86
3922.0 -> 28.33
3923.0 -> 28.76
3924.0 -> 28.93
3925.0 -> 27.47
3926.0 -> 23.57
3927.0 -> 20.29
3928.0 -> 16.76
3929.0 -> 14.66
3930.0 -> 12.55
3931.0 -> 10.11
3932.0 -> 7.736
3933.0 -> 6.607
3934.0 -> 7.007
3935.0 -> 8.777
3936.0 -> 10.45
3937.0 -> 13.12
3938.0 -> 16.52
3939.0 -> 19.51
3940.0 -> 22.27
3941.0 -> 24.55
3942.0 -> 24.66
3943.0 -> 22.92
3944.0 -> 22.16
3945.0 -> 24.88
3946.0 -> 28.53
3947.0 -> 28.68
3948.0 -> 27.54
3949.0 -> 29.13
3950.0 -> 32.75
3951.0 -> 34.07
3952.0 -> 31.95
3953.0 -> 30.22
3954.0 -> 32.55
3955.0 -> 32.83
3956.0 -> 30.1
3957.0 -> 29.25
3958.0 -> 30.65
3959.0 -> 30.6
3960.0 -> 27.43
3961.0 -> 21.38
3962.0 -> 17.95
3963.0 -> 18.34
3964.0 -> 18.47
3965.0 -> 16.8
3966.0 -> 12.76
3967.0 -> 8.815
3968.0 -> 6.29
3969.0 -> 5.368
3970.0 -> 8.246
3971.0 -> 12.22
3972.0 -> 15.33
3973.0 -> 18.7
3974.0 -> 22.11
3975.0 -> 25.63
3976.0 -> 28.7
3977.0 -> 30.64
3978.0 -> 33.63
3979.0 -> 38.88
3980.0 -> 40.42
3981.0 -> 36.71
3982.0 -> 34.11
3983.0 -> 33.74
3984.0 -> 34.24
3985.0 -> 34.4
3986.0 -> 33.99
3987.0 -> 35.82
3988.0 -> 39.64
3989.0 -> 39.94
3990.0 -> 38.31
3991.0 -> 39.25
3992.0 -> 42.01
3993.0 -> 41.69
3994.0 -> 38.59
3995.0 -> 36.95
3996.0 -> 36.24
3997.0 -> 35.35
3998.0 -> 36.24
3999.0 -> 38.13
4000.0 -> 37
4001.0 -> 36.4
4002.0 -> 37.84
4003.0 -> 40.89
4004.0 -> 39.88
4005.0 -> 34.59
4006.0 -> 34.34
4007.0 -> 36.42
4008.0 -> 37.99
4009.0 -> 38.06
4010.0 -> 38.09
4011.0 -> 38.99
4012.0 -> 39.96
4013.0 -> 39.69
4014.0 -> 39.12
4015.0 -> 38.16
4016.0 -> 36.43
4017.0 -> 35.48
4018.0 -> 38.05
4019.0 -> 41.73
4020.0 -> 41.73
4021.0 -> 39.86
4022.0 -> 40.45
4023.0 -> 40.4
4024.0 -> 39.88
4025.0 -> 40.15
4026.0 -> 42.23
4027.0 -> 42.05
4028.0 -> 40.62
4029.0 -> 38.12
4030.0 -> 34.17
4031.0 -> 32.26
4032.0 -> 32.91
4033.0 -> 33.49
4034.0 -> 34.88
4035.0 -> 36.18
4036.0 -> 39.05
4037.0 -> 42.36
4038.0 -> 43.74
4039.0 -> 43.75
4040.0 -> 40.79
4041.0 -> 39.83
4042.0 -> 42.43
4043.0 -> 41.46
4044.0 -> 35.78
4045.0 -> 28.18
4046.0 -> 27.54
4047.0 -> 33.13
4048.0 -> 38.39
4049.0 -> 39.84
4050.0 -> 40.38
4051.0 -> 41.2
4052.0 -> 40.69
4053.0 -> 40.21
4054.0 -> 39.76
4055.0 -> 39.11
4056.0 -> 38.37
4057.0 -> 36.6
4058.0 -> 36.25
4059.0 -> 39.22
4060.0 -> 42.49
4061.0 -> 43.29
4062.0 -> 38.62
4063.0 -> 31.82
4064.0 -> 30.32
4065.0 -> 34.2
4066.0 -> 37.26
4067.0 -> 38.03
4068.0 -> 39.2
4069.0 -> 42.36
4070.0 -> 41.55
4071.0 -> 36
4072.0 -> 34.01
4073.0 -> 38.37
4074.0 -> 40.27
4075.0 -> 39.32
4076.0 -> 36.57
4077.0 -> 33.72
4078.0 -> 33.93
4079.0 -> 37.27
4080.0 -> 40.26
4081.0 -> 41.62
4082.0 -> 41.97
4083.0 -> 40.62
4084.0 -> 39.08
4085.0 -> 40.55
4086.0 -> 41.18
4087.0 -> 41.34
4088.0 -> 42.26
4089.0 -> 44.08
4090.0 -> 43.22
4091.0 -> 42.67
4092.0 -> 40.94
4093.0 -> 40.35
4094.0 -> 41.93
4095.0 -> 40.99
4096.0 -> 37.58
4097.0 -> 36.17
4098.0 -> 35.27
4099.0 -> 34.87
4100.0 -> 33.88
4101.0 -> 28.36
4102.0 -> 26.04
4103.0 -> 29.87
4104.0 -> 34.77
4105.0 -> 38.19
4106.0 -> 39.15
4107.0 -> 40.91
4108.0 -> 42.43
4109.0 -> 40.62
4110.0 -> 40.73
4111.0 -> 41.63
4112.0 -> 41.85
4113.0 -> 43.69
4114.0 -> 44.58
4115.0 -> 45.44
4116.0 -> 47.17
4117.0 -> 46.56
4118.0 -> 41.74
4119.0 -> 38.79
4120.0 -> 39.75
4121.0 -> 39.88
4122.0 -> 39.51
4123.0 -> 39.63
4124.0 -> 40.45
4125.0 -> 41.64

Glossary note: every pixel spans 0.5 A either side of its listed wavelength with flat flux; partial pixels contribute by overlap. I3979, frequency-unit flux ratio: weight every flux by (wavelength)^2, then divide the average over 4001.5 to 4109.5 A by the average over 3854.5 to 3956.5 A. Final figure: 1.62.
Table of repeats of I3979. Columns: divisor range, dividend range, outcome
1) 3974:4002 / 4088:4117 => 1.16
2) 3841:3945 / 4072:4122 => 1.72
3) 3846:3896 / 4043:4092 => 1.59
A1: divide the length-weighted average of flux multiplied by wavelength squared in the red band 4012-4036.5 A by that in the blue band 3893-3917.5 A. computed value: 1.38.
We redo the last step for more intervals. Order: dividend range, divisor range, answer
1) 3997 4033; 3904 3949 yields 1.70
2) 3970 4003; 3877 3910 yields 1.33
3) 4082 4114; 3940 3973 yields 1.82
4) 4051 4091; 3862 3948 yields 1.69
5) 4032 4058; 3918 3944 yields 2.11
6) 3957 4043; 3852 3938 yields 1.41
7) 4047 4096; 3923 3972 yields 2.02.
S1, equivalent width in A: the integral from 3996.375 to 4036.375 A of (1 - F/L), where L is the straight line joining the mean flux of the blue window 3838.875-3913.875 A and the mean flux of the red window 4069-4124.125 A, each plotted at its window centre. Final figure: -3.5 A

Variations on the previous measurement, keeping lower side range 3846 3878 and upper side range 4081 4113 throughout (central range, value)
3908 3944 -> 9.33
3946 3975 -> 8.57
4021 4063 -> -2.57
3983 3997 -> -1.57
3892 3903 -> 0.08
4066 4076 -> -0.25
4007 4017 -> -0.99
